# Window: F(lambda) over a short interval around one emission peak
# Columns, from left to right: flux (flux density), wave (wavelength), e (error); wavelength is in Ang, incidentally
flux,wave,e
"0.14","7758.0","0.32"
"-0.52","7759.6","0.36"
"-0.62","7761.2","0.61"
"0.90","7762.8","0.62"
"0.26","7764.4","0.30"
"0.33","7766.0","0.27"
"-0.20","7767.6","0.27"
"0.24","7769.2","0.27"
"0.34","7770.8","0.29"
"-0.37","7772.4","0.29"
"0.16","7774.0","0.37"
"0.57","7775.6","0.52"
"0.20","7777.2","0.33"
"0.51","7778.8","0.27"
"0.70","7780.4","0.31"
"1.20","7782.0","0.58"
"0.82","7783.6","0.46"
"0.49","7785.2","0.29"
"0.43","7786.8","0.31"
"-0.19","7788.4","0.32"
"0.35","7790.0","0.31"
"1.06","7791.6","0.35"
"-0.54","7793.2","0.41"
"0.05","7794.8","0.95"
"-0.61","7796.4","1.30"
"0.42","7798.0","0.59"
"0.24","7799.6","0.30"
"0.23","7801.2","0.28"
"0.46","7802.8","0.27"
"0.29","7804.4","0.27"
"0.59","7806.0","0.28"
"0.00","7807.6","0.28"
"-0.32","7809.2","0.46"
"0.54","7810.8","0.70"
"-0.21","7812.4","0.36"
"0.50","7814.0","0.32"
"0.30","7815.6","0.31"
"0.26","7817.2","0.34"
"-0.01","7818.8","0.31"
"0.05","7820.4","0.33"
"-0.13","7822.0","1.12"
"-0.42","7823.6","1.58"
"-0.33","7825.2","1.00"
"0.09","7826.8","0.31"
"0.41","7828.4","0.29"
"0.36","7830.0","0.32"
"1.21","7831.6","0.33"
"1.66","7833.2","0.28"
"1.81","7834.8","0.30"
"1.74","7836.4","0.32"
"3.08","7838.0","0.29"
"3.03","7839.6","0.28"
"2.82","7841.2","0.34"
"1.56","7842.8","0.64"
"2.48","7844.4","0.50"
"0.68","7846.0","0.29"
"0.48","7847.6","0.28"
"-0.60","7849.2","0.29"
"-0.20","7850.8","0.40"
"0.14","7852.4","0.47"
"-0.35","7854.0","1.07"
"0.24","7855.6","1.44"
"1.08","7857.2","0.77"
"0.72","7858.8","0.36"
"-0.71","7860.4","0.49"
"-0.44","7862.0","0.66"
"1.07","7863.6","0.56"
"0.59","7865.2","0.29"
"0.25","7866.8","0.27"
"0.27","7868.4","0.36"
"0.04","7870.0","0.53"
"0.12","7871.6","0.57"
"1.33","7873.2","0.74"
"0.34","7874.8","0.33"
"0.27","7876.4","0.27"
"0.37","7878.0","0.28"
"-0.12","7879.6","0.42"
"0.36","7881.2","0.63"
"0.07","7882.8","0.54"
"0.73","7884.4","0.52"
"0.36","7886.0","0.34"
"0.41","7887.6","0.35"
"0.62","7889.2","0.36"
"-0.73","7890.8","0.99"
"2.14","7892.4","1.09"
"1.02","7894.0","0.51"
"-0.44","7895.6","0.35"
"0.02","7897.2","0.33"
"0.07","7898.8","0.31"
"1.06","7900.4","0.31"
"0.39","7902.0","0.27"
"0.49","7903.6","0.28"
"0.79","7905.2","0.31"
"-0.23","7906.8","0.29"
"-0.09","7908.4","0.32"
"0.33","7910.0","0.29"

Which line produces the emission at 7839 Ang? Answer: [O II]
